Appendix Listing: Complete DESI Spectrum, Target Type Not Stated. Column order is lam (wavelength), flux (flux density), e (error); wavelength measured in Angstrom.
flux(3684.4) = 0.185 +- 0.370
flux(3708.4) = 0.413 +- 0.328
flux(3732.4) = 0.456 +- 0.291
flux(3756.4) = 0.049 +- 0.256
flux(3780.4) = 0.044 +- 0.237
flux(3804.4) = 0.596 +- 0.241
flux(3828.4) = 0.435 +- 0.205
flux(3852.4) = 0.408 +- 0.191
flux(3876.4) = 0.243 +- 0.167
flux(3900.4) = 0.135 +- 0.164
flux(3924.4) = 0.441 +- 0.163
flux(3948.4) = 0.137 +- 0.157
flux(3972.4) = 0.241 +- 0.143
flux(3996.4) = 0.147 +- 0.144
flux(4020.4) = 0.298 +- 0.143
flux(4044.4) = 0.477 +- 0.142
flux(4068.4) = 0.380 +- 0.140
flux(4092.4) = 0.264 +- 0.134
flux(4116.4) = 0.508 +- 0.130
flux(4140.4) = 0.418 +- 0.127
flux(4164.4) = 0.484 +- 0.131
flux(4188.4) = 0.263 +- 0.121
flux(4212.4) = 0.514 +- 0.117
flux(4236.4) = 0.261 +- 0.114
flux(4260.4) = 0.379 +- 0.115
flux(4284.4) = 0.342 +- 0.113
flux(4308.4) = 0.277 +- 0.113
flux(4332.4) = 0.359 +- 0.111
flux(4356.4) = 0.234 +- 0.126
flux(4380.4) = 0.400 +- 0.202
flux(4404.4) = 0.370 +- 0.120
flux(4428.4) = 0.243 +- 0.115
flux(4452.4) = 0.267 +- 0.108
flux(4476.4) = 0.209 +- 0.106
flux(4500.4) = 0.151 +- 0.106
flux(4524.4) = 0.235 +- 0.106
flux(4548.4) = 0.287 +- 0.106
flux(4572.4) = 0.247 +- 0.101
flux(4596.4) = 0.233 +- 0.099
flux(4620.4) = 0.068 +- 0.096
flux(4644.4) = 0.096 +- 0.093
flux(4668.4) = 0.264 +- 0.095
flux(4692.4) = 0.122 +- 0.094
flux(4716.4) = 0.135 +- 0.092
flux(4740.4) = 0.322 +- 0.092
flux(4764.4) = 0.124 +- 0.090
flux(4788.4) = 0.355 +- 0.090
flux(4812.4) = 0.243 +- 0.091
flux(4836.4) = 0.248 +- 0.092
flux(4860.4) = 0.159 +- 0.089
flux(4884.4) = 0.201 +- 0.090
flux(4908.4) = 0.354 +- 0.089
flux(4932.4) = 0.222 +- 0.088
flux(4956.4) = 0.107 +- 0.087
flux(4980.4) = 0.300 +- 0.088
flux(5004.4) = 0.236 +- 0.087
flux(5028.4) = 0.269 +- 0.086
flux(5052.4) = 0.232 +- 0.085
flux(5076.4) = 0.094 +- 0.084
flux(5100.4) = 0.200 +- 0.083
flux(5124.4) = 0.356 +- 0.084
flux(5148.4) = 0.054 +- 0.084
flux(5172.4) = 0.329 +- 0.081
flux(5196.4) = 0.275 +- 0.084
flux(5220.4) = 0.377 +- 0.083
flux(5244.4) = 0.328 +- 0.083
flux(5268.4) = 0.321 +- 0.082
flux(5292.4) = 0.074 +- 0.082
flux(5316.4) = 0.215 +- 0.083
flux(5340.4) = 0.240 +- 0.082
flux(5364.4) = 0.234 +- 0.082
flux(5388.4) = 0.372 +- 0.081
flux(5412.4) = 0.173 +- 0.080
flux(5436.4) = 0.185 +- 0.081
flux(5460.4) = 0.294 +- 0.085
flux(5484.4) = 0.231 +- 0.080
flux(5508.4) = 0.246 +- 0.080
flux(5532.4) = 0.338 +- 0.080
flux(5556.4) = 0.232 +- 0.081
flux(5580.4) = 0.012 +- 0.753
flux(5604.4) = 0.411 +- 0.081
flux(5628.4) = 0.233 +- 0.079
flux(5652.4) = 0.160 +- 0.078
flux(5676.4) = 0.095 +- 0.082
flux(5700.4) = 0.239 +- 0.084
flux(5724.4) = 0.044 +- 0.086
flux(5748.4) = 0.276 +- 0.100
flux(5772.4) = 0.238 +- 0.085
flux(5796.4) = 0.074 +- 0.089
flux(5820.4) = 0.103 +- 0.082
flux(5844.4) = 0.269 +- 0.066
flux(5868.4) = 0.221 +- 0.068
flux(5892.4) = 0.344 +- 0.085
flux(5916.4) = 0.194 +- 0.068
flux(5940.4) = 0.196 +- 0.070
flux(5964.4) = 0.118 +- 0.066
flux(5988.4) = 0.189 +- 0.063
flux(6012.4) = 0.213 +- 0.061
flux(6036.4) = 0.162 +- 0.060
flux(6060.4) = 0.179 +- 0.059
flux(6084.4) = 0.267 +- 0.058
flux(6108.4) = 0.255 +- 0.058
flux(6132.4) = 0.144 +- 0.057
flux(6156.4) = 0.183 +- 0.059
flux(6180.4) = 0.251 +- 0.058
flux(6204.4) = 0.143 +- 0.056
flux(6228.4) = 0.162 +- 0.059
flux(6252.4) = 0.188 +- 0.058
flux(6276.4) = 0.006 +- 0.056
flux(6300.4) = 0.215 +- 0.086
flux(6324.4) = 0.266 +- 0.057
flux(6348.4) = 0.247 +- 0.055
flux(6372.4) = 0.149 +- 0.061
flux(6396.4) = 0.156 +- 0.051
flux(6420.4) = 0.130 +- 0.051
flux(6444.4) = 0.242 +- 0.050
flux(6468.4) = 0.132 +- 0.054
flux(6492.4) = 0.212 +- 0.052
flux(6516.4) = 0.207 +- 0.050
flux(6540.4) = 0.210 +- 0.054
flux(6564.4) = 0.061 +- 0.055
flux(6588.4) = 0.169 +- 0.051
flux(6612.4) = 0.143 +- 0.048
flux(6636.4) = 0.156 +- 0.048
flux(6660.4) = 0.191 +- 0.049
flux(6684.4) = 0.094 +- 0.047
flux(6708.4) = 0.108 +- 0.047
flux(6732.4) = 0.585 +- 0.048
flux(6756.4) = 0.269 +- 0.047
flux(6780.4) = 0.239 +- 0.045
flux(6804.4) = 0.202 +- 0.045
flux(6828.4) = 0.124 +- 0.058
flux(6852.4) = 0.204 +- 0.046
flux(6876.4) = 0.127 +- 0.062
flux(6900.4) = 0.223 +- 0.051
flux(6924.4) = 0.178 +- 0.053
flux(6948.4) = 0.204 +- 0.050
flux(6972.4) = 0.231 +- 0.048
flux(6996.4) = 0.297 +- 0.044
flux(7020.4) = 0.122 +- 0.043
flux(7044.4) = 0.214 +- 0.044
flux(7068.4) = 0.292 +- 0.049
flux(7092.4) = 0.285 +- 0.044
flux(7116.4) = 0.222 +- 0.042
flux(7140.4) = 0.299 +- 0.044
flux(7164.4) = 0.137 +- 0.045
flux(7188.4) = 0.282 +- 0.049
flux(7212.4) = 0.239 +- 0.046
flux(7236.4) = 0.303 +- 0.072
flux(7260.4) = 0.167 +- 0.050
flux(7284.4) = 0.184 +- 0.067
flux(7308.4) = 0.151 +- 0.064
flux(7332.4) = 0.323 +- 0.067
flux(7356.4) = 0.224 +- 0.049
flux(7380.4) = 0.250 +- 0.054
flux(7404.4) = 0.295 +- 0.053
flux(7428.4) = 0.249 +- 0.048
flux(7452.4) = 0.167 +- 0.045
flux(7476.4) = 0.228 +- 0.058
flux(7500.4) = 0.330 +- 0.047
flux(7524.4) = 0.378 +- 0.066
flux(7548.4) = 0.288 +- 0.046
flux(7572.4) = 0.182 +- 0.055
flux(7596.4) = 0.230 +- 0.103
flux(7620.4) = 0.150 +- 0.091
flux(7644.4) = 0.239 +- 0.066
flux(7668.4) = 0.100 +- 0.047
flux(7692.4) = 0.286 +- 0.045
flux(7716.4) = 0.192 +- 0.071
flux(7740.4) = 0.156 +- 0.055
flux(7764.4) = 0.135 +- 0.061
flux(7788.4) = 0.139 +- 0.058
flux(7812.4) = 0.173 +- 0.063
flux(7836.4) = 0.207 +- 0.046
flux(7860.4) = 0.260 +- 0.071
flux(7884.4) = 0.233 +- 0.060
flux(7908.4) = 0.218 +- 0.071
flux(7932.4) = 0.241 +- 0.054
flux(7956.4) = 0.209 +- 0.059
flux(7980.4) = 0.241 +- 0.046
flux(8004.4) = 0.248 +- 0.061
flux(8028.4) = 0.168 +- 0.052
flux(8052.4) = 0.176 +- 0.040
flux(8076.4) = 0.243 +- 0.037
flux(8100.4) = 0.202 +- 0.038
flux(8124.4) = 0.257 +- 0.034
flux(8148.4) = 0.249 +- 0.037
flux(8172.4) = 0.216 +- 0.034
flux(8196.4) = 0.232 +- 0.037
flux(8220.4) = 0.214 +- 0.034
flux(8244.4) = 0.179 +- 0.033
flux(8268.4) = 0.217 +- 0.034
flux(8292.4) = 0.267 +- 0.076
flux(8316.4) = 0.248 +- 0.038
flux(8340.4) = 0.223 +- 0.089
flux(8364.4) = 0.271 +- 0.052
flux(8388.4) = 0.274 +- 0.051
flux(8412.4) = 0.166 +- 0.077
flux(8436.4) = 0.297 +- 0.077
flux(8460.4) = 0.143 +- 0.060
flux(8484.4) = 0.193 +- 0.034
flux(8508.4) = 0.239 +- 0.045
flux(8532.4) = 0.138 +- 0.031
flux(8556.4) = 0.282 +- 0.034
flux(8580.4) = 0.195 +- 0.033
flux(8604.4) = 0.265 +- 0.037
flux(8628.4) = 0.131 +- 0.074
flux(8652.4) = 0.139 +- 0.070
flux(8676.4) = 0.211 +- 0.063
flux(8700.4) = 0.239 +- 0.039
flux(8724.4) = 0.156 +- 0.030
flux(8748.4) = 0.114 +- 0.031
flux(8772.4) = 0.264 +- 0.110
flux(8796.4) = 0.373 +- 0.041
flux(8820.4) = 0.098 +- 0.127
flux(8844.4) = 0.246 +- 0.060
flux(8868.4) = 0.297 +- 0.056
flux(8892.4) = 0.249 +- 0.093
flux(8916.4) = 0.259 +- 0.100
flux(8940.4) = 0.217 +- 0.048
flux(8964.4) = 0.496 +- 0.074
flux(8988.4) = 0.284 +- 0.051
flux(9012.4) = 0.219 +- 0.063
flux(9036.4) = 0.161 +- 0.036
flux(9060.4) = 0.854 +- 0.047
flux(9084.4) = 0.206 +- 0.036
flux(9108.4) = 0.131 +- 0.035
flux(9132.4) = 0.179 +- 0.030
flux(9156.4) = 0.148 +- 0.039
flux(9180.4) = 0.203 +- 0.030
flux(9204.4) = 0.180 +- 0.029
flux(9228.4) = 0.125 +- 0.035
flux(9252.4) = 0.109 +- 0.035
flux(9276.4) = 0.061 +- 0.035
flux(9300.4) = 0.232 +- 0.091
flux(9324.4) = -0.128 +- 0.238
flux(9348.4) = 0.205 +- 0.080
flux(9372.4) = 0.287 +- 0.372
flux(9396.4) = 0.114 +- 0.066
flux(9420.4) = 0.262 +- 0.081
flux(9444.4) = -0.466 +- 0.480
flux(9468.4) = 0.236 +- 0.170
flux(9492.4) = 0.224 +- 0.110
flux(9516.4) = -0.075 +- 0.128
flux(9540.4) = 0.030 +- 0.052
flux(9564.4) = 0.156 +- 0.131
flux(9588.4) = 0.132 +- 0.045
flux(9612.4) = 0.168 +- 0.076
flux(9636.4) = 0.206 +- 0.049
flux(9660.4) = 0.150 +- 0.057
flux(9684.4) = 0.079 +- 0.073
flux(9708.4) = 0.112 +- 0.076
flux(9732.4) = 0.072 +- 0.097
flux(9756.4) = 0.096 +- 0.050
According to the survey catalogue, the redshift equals 0.81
